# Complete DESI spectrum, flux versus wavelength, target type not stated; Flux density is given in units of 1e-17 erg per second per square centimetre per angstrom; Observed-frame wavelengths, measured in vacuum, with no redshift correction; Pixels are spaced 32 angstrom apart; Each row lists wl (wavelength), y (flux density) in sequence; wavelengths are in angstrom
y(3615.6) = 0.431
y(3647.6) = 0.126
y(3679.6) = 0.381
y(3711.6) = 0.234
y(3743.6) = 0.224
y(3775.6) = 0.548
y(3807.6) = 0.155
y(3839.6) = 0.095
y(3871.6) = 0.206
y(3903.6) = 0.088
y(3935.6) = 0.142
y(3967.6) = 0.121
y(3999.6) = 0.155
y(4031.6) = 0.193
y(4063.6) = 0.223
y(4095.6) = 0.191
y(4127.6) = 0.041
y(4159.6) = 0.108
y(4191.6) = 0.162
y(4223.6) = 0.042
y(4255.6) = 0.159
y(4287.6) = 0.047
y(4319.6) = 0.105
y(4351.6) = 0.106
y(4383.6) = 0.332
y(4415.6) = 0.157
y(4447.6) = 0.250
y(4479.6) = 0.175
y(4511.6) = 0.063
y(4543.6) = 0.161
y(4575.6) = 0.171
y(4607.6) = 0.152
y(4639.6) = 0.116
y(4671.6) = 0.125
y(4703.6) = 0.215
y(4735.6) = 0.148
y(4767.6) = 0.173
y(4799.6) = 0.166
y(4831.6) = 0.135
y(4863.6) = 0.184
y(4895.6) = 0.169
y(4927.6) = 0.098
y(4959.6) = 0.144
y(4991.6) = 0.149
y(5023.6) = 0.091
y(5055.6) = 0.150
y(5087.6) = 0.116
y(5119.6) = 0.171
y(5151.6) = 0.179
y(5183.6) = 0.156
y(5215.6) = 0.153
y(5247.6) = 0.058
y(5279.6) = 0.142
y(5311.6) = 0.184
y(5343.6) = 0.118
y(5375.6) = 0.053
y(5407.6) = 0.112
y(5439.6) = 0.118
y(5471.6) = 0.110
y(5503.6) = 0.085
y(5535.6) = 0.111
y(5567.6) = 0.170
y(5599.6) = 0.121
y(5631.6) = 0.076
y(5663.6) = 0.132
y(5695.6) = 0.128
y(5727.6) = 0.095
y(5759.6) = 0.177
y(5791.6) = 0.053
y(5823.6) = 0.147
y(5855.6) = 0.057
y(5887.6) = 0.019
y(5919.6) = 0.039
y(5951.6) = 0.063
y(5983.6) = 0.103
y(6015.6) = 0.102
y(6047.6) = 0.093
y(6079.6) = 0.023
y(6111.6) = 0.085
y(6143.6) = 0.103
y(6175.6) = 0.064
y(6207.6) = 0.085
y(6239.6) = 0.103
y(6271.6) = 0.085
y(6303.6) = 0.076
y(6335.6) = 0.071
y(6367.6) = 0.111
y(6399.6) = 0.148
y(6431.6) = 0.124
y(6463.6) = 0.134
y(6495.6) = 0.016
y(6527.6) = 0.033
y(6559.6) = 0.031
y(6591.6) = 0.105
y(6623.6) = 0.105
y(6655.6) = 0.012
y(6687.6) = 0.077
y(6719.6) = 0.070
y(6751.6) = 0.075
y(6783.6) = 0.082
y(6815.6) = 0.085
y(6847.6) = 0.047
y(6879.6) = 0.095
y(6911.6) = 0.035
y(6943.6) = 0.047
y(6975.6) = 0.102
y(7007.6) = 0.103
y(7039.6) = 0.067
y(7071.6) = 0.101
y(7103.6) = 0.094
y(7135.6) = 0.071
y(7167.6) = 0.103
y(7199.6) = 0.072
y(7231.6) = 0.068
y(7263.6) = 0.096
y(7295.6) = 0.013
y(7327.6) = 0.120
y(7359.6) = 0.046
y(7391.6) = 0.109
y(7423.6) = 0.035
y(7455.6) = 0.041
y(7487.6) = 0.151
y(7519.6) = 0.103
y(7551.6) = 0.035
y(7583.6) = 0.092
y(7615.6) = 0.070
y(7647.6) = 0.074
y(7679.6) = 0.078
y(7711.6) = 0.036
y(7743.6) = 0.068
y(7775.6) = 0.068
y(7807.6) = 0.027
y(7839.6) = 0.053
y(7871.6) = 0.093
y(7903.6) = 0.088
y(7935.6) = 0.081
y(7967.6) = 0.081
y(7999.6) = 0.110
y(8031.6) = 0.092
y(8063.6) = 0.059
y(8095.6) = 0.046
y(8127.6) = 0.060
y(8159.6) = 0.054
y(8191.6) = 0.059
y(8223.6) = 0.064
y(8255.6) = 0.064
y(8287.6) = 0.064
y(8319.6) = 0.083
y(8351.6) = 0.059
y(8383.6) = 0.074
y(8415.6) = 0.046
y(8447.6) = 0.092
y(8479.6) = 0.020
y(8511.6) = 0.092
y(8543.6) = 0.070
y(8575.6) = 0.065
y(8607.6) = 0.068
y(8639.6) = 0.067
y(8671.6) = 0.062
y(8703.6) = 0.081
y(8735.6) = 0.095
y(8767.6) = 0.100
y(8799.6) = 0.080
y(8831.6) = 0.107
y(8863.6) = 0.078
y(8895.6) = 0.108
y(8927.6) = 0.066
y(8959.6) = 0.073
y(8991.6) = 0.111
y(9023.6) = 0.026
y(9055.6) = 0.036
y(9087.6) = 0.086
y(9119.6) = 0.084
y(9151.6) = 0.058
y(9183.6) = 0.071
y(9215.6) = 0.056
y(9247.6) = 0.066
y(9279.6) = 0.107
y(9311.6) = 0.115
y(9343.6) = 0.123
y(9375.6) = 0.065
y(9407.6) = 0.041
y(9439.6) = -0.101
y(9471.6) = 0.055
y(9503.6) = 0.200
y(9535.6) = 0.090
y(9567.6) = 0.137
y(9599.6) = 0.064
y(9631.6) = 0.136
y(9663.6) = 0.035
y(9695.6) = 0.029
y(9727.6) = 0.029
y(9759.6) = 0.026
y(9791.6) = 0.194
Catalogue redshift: 0.196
